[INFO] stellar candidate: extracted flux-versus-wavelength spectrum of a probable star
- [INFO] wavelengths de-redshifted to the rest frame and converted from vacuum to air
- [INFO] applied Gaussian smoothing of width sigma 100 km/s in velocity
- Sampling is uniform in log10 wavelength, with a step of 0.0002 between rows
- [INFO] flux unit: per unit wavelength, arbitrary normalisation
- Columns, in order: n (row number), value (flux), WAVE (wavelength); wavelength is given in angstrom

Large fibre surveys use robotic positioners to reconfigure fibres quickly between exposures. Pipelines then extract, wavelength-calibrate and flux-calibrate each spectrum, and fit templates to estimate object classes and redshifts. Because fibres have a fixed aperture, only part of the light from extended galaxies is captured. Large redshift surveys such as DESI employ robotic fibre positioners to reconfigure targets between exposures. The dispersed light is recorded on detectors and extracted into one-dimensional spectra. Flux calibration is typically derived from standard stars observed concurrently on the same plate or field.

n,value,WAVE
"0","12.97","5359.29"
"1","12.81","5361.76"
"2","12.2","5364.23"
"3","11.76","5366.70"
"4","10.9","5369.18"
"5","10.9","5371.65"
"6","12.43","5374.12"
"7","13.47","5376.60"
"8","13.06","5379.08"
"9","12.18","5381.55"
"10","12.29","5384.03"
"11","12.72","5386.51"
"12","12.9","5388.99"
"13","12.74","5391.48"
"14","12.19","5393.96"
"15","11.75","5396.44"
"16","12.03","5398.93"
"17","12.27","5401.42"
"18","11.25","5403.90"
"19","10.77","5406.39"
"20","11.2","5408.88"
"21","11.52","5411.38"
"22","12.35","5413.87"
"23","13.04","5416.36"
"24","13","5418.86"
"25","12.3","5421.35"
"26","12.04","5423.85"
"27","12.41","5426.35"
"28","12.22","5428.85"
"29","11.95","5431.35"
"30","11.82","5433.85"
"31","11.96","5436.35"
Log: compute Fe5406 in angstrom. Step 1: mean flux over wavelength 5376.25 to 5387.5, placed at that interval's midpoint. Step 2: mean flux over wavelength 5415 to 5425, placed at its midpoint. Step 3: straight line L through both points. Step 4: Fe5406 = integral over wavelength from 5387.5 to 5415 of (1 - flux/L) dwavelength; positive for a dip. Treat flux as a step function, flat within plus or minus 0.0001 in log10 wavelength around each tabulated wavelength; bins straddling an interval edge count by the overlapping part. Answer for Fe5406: 1.6 angstrom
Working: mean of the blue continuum 12.7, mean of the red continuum 12.6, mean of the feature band 11.9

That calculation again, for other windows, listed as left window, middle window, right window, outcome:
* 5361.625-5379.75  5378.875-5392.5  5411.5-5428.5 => -0.4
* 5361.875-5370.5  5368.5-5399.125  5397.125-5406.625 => -1.5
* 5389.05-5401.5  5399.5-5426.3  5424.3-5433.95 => 0.4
